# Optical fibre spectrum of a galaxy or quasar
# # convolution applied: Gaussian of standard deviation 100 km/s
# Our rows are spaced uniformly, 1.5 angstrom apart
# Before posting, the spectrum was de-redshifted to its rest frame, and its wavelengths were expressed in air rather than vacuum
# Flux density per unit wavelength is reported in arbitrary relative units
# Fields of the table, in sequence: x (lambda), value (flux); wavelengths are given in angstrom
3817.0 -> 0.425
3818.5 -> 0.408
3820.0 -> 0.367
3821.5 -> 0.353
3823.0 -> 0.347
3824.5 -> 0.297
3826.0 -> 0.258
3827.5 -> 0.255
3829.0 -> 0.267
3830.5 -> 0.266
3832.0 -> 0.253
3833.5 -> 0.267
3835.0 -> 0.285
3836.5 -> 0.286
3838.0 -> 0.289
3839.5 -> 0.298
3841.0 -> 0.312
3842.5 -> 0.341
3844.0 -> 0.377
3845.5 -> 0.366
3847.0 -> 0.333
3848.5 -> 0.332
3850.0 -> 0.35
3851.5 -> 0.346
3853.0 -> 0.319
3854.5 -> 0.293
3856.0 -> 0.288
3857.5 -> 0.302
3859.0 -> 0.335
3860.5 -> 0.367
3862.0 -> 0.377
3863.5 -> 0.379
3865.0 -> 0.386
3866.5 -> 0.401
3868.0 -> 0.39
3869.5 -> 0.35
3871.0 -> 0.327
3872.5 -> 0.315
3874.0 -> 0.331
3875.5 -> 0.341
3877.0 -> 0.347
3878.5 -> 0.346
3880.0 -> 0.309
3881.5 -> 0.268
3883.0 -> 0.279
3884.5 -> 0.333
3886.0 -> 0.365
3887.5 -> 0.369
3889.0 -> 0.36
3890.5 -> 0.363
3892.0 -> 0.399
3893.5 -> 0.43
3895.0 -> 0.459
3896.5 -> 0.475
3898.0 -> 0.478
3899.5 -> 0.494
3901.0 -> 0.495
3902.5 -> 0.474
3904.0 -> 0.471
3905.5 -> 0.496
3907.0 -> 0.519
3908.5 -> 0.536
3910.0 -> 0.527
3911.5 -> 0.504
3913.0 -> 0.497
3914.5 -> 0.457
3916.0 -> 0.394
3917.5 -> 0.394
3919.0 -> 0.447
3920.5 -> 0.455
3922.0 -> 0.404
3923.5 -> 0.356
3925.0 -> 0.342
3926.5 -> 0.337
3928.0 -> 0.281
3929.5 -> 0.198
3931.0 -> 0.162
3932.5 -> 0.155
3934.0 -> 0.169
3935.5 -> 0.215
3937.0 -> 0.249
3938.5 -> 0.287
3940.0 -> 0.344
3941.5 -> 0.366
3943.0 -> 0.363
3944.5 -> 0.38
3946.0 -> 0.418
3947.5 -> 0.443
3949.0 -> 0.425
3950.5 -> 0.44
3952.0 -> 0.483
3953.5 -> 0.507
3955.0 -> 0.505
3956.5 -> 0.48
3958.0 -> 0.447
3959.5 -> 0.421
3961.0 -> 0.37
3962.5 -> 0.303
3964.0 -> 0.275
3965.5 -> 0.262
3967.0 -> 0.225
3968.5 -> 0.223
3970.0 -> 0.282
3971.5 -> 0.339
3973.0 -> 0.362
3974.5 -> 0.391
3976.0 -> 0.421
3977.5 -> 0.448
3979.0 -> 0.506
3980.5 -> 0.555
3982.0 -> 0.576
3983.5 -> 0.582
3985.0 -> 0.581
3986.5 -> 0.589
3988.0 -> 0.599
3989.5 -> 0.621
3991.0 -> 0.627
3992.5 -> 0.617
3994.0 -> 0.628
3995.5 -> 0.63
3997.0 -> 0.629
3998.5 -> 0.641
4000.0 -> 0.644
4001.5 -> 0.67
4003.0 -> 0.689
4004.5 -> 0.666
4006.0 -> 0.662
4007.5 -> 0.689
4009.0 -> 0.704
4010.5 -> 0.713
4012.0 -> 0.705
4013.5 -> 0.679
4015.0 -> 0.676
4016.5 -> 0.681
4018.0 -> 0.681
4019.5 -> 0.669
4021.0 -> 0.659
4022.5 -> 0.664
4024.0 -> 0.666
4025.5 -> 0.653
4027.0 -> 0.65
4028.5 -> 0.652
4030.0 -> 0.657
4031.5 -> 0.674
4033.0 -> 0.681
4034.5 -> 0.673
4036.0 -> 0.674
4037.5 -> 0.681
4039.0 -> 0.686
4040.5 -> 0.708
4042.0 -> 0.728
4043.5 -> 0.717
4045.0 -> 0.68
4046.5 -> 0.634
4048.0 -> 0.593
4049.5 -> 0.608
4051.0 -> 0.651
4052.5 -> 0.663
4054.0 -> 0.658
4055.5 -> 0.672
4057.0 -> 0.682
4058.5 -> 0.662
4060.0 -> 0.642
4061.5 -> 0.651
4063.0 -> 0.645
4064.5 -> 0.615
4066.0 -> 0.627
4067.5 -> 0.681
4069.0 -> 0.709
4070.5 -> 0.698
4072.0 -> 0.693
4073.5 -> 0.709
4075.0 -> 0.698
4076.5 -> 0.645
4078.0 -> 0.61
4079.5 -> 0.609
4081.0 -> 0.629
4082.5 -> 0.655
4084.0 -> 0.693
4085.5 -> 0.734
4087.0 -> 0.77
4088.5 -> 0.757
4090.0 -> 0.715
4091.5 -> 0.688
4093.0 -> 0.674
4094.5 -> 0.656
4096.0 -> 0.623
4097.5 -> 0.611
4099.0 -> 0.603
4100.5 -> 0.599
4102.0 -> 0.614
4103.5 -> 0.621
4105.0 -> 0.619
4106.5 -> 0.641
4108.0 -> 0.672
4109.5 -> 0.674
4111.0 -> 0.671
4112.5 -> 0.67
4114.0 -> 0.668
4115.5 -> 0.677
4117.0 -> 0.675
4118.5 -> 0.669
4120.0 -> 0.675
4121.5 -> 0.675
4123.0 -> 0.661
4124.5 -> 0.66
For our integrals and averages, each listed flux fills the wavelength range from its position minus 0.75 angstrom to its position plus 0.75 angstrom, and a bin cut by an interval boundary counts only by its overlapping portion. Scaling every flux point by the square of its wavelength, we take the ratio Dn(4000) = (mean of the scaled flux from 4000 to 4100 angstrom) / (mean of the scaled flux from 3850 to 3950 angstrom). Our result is 1.95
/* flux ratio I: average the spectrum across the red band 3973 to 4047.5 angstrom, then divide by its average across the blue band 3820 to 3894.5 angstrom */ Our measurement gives 1.93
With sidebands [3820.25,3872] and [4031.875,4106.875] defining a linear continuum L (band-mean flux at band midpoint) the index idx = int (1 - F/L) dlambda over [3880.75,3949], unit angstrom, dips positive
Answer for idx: 6.6 angstrom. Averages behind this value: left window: 0.324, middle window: 0.383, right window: 0.664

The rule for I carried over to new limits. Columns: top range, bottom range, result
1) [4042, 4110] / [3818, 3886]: 2.03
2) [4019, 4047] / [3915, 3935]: 2.14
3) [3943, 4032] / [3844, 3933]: 1.44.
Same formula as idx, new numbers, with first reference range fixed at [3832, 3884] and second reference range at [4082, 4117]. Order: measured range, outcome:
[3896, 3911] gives -4.0 angstrom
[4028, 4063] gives -4.5 angstrom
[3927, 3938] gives 5.7 angstrom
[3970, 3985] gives 1.1 angstrom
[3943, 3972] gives 5.3 angstrom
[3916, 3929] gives 1.4 angstrom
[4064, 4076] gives -1.0 angstrom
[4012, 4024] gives -2.7 angstrom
